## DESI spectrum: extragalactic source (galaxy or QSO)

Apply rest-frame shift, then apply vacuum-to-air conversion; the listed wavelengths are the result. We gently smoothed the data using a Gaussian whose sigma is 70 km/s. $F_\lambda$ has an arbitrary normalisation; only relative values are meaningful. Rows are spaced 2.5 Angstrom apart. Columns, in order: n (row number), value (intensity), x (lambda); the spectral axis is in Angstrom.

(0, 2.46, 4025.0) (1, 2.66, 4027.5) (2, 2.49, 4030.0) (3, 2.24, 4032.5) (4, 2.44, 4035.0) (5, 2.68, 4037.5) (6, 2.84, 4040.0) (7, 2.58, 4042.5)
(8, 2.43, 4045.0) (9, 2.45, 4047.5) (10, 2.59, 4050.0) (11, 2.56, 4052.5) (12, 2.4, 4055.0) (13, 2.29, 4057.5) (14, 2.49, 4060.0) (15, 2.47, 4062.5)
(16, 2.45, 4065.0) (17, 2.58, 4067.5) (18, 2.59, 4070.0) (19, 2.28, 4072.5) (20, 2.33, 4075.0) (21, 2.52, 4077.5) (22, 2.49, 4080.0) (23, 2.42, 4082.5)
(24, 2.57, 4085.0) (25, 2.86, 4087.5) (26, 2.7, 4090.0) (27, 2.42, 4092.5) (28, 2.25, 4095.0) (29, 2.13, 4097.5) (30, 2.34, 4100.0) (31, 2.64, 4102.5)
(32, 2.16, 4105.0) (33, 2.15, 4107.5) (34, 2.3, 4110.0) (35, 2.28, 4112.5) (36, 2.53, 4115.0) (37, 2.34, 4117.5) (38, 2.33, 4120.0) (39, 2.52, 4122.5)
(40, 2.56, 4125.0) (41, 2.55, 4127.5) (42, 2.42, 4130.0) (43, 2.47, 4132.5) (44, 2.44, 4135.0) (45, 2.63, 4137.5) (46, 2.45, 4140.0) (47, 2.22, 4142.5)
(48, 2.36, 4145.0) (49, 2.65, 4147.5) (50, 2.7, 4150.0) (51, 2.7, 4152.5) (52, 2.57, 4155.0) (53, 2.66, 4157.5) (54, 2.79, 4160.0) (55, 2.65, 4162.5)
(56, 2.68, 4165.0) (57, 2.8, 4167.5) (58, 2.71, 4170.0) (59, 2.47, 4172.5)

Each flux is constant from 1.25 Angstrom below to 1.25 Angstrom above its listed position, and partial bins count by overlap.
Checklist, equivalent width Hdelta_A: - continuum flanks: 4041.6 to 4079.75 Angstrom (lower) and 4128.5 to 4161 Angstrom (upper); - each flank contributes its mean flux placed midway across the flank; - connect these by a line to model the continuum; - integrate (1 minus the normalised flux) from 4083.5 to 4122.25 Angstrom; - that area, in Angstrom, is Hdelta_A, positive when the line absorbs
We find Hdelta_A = 1.6 Angstrom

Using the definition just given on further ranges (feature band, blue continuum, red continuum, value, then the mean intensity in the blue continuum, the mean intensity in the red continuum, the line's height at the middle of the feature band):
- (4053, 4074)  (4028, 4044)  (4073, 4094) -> 0.7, 2.55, 2.53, 2.54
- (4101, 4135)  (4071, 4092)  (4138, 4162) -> 1.9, 2.52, 2.57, 2.55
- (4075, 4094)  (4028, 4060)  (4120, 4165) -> -0.2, 2.5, 2.55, 2.52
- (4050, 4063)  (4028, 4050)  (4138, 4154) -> 0.4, 2.53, 2.52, 2.53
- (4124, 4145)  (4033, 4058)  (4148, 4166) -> 1.5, 2.52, 2.68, 2.65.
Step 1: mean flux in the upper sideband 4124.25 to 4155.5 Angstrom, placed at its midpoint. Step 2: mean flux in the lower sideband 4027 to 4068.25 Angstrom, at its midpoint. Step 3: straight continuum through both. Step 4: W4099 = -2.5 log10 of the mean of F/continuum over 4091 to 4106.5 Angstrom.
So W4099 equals 0.08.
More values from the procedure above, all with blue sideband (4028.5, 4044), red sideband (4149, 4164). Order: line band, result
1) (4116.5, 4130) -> 0.078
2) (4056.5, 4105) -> 0.059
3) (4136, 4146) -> 0.104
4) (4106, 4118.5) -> 0.138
